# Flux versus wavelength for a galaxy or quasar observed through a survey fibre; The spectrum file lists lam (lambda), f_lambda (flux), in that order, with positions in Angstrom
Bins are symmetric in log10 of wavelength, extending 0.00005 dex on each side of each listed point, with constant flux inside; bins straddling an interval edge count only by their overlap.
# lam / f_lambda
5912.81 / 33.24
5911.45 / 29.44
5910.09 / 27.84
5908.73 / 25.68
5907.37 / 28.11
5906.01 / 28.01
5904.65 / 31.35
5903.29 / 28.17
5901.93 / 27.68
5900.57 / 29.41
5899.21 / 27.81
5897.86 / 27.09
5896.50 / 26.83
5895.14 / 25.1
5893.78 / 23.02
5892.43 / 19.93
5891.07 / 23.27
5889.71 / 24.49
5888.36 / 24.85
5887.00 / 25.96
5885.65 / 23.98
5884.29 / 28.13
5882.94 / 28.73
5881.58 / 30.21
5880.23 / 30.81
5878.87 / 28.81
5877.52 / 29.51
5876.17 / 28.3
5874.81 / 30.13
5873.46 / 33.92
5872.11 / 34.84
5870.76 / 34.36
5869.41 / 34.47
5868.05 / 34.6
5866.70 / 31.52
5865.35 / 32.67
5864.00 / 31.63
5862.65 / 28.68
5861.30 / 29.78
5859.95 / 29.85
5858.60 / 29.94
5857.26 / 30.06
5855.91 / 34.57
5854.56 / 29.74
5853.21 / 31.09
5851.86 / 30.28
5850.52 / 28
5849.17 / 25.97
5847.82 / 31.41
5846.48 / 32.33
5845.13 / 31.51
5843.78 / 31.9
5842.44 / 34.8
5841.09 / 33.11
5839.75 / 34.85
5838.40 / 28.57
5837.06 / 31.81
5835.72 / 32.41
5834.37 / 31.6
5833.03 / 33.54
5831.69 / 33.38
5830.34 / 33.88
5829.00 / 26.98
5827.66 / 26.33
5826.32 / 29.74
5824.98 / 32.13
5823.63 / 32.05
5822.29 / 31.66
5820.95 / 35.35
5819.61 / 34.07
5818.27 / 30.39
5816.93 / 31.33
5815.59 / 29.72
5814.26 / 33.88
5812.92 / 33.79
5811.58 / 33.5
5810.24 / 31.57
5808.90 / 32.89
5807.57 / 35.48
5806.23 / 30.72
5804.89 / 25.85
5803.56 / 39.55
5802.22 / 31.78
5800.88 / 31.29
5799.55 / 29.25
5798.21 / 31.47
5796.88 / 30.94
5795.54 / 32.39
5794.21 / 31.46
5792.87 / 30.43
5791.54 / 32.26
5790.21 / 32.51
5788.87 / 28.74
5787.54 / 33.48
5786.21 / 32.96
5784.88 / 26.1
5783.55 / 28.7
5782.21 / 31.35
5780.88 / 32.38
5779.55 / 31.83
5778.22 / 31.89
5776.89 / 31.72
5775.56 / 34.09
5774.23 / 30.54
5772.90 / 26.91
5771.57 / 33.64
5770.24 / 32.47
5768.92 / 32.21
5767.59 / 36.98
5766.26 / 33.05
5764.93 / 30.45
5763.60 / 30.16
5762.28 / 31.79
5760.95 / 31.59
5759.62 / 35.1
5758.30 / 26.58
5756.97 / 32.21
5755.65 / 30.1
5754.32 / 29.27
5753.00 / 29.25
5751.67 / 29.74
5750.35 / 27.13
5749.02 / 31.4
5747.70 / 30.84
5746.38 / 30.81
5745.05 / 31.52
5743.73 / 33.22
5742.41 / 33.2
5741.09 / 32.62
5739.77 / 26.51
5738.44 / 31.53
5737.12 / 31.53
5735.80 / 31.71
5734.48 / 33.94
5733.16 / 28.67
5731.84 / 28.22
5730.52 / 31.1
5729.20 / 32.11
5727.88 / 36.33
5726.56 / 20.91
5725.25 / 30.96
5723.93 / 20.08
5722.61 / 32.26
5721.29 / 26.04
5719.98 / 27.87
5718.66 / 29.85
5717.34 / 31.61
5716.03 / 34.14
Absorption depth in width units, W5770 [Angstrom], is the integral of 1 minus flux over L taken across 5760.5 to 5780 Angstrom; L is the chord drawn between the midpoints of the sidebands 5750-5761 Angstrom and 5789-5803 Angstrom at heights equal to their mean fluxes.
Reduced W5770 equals -0.9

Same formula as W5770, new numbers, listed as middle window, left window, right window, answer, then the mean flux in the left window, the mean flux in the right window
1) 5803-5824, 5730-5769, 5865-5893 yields -1.7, 31.1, 29.2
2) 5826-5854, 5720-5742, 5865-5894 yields -1.9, 29.7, 29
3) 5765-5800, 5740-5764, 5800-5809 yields 0.3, 30.9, 32.4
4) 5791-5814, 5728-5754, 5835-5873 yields -0.6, 30.9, 31.6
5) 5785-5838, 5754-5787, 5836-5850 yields -0.5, 31.4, 31.6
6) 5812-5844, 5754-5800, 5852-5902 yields -1.9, 31.4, 29.1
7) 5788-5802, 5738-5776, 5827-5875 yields 0.1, 31.2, 31.5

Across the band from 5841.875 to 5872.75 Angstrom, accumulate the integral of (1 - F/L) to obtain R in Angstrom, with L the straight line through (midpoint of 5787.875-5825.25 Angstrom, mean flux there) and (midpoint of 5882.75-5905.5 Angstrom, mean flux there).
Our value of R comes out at -3.07 Angstrom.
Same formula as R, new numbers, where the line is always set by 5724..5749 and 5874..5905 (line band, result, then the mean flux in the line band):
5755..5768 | -0.7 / 31.7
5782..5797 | -0.8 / 30.9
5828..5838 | -1.1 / 31.7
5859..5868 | -1.1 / 30.9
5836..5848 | -1.7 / 32.3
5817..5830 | -1.1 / 31.1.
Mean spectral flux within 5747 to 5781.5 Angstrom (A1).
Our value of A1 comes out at 31.3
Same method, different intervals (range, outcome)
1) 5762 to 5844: 31.8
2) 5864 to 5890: 30.1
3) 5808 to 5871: 31.6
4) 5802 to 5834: 32.1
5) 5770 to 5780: 31.6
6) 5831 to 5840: 32.2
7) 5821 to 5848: 31.8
